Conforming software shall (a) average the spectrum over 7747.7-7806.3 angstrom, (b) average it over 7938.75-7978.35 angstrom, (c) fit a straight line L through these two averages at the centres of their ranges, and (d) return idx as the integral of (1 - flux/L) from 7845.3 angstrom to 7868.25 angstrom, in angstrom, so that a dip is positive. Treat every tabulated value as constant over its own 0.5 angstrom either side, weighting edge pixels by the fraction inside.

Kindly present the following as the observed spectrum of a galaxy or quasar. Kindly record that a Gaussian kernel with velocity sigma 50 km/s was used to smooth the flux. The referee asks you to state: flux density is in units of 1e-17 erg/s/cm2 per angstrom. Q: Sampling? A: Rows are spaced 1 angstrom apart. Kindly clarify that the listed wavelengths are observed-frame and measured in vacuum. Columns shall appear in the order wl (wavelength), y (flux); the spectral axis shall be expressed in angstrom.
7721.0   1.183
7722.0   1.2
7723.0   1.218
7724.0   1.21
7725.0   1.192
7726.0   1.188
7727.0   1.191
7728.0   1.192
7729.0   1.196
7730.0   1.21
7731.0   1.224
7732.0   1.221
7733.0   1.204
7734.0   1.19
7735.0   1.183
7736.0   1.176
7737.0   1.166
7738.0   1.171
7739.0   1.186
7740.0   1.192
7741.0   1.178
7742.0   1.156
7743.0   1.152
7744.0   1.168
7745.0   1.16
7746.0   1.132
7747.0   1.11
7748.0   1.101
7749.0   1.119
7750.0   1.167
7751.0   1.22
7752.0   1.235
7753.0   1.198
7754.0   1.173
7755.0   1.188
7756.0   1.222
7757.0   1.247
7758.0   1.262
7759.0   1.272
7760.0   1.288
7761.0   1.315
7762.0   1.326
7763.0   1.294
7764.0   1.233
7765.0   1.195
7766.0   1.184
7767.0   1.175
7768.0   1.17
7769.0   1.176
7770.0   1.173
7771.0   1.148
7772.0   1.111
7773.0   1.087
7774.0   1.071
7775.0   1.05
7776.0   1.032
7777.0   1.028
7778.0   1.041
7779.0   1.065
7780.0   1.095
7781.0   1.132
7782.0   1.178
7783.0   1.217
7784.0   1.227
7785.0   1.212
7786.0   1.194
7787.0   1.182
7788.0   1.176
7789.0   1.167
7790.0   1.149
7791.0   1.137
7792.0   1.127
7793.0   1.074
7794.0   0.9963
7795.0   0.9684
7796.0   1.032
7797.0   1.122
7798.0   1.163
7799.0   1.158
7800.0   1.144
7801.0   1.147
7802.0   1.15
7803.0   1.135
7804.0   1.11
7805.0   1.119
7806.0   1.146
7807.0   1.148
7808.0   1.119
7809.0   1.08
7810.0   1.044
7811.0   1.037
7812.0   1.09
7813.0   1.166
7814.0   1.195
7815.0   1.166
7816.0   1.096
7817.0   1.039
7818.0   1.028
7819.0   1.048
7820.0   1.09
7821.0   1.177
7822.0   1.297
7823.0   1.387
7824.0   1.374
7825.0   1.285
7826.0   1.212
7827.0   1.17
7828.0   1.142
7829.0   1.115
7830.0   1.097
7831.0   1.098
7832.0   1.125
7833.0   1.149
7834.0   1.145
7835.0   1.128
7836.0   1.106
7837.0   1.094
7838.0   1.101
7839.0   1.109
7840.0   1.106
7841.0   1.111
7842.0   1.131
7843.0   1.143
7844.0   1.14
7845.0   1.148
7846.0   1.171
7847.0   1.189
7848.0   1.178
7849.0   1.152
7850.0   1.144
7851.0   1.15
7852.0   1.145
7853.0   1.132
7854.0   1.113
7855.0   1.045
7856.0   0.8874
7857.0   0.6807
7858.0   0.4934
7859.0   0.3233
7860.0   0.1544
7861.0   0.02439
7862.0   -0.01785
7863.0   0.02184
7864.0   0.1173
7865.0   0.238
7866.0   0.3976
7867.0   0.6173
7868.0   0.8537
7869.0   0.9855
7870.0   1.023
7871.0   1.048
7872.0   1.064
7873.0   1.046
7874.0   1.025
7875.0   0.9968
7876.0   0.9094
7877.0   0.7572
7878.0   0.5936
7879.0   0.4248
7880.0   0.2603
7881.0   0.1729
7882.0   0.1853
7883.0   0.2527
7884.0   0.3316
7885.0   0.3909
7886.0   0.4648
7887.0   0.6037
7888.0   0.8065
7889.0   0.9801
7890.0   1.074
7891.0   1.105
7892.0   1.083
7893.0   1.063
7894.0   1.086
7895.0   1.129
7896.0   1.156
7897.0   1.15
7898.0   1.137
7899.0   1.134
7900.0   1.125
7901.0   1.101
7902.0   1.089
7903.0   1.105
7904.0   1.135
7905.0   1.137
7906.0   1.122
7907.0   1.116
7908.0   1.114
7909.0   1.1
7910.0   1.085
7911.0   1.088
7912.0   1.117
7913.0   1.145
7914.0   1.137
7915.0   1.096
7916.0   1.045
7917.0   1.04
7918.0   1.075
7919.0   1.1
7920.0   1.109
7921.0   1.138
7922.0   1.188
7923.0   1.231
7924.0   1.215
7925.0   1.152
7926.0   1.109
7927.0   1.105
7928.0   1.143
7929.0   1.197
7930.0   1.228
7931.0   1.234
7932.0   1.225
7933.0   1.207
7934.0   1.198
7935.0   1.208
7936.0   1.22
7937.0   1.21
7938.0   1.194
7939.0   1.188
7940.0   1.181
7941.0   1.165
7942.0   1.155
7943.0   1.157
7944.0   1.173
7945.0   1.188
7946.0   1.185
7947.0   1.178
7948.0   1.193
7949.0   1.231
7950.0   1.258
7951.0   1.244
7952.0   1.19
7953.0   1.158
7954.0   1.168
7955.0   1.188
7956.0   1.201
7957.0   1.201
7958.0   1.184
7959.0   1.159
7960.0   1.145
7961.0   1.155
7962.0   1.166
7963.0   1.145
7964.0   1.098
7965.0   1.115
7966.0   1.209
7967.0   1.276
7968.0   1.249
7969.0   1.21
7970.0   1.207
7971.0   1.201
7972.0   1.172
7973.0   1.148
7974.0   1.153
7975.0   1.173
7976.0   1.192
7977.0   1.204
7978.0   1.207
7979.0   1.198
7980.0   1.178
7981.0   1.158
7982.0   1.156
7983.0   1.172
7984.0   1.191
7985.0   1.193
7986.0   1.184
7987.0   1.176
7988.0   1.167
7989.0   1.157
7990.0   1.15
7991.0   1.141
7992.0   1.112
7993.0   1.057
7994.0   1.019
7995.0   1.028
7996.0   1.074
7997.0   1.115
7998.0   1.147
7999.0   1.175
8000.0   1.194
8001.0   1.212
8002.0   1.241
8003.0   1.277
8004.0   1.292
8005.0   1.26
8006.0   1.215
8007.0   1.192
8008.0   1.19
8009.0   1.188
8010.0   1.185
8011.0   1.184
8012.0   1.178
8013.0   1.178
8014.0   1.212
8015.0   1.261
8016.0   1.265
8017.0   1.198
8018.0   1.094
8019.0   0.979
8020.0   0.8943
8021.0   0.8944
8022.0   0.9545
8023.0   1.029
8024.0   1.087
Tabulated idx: 9.06 angstrom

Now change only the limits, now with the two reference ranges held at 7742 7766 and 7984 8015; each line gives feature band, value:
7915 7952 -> 0.24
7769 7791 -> 1.30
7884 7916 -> 4.28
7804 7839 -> 1.64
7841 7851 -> 0.34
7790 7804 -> 1.10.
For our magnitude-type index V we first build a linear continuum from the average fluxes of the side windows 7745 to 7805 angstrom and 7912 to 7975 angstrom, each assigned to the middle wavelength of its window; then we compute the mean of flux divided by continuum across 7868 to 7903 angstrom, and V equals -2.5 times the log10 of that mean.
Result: 0.345 mag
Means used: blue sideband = 1.16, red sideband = 1.17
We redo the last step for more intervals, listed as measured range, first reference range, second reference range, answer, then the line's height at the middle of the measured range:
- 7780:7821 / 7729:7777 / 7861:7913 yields -0.07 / 1.05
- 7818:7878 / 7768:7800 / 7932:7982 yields 0.20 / 1.14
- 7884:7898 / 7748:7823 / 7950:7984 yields 0.26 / 1.17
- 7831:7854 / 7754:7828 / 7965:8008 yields 0.02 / 1.16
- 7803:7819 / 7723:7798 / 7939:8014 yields 0.06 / 1.17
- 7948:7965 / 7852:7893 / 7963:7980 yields -0.07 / 1.11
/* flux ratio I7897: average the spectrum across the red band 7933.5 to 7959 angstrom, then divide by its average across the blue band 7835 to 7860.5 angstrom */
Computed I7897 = 1.18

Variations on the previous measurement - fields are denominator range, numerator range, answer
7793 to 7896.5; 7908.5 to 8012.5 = 1.24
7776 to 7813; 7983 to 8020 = 1.04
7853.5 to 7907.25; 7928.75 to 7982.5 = 1.56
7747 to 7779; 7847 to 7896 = 0.62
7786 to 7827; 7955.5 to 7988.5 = 1.04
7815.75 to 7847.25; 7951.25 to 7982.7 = 1.03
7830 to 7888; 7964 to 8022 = 1.45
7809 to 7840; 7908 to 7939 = 1.01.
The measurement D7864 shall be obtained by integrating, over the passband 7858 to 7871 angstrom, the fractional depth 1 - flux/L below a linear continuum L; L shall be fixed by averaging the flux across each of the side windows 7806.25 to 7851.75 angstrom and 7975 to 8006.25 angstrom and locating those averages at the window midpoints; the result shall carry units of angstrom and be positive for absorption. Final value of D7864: 8.2 angstrom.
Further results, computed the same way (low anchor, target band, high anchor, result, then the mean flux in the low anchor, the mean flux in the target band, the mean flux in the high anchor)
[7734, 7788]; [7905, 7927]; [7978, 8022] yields 0.78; 1.17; 1.12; 1.15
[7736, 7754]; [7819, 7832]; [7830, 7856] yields -0.72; 1.17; 1.19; 1.12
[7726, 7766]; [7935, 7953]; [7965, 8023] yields -0.38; 1.2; 1.19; 1.16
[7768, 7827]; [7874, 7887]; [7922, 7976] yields 7.36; 1.13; 0.504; 1.19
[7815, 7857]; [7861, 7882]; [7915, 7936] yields 9.95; 1.13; 0.602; 1.16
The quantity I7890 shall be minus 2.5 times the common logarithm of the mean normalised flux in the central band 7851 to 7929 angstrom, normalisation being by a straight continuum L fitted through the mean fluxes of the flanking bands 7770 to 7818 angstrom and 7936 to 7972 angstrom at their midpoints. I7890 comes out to 0.31 mag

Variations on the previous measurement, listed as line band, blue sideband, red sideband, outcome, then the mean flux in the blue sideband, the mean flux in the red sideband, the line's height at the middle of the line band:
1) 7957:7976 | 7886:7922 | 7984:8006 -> -0.04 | 1.07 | 1.16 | 1.13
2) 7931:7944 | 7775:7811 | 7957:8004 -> -0.03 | 1.12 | 1.17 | 1.16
